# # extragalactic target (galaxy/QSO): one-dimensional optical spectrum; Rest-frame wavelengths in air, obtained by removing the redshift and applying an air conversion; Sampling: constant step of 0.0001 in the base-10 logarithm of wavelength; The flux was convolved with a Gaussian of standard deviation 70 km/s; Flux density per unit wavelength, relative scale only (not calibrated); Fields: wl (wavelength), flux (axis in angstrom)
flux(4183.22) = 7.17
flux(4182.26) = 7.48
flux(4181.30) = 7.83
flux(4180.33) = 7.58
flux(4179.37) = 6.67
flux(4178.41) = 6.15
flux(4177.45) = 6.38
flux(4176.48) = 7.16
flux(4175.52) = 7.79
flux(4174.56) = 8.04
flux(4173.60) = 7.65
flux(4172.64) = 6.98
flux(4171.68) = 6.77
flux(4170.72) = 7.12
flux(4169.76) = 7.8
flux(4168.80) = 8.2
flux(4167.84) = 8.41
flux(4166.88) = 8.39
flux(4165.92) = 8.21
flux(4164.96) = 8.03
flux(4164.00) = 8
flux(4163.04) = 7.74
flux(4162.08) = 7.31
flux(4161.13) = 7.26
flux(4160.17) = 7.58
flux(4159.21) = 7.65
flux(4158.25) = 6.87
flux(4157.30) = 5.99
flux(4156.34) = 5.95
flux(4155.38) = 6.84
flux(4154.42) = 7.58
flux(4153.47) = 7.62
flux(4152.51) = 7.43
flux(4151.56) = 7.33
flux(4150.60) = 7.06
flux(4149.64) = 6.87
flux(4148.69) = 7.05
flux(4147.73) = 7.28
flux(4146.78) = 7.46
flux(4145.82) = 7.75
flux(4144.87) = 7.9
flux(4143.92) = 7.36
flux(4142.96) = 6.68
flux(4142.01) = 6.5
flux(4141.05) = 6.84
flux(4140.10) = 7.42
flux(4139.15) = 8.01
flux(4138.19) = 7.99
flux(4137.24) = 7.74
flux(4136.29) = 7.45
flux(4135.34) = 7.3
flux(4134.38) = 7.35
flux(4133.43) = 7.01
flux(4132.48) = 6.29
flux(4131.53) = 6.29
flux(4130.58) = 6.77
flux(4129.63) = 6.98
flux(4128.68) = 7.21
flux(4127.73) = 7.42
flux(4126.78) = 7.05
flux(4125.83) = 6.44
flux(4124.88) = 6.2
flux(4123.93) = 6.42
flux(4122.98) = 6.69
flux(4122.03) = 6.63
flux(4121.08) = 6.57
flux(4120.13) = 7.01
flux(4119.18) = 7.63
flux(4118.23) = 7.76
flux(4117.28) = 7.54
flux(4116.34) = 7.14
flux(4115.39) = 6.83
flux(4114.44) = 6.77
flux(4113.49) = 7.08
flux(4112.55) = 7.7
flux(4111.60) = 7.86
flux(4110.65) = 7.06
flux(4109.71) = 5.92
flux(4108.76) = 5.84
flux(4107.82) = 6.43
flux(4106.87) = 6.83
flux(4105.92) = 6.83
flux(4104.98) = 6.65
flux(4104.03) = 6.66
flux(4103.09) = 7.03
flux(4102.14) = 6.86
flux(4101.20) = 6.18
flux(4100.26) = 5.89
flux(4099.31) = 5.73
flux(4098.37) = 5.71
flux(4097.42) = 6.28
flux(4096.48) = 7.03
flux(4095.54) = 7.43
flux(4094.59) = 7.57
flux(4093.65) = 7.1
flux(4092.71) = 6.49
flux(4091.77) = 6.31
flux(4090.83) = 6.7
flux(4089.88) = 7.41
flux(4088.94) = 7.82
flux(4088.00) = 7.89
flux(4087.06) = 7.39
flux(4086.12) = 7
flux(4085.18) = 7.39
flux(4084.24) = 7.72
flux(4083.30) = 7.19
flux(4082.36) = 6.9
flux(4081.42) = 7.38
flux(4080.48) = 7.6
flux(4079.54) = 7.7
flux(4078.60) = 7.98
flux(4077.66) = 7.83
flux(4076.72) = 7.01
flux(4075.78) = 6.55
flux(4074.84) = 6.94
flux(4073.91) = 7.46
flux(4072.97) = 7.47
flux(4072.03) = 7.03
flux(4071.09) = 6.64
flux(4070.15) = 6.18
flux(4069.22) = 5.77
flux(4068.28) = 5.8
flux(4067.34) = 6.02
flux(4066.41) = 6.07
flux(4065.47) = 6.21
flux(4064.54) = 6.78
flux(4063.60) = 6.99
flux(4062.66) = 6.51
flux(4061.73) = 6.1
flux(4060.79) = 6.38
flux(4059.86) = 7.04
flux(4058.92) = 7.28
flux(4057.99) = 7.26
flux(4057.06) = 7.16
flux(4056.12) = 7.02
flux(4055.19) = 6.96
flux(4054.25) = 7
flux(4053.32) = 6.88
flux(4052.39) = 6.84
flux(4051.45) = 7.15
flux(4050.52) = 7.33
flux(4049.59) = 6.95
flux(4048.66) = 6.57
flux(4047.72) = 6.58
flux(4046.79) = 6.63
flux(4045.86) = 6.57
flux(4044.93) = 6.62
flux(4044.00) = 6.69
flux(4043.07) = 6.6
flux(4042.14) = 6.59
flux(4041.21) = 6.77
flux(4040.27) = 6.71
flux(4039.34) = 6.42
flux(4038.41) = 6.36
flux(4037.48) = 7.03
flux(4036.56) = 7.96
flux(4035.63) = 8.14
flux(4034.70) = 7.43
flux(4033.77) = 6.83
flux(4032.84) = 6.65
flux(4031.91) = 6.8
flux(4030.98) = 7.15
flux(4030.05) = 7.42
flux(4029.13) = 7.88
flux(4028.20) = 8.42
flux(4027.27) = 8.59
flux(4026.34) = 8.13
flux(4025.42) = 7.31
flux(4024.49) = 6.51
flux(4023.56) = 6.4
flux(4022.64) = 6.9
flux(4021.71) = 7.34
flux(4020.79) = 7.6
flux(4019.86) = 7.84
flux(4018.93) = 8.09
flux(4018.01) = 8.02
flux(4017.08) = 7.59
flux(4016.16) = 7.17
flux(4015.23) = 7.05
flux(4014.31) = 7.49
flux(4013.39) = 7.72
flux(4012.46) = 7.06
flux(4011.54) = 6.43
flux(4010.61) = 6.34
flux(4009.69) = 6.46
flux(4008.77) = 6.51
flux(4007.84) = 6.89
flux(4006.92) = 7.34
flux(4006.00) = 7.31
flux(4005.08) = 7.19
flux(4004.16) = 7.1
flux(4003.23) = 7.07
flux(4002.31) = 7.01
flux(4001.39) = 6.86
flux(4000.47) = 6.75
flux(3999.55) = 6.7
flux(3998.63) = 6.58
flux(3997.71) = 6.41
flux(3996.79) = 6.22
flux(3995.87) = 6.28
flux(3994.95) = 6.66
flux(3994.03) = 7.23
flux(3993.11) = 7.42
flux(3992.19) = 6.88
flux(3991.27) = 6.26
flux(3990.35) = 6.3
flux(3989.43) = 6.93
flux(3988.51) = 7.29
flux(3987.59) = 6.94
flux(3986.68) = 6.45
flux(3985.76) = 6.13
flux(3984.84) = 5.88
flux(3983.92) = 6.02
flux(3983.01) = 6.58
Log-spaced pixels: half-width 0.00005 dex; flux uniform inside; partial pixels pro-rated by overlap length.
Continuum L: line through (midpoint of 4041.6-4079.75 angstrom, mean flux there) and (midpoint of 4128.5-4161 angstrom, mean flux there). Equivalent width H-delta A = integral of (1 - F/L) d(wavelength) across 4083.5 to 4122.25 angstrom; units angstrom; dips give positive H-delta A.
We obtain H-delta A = 0.3 angstrom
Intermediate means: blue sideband 6.8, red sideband 7.16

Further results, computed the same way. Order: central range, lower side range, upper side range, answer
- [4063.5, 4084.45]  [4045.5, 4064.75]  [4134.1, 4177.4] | 0.15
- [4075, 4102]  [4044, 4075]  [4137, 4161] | -0.59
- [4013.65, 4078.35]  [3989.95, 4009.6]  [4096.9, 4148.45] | -1.51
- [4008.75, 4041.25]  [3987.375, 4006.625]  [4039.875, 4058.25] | -1.99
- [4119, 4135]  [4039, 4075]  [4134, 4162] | 0.70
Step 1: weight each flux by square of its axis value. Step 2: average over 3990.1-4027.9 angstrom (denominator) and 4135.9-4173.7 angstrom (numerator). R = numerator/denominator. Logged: 1.13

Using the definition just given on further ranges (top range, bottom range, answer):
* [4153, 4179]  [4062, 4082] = 1.13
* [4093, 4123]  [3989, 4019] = 1.03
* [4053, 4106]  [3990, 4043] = 1.00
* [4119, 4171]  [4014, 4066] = 1.08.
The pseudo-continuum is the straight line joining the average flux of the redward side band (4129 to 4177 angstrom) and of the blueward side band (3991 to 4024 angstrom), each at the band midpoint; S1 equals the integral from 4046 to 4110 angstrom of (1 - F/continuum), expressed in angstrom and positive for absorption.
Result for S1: 2.9 angstrom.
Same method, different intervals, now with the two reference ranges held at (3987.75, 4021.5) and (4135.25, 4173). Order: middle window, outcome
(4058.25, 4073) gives 1.37 angstrom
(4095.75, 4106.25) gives 1.15 angstrom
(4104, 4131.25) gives 1.52 angstrom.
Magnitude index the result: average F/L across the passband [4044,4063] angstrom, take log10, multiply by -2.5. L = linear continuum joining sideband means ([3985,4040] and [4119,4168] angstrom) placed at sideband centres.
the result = 0.041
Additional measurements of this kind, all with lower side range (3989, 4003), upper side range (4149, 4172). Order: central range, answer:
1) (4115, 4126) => 0.05 mag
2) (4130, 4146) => 0.02 mag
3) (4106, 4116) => 0.06 mag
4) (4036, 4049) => 0.03 mag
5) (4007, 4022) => -0.07 mag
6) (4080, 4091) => -0.04 mag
